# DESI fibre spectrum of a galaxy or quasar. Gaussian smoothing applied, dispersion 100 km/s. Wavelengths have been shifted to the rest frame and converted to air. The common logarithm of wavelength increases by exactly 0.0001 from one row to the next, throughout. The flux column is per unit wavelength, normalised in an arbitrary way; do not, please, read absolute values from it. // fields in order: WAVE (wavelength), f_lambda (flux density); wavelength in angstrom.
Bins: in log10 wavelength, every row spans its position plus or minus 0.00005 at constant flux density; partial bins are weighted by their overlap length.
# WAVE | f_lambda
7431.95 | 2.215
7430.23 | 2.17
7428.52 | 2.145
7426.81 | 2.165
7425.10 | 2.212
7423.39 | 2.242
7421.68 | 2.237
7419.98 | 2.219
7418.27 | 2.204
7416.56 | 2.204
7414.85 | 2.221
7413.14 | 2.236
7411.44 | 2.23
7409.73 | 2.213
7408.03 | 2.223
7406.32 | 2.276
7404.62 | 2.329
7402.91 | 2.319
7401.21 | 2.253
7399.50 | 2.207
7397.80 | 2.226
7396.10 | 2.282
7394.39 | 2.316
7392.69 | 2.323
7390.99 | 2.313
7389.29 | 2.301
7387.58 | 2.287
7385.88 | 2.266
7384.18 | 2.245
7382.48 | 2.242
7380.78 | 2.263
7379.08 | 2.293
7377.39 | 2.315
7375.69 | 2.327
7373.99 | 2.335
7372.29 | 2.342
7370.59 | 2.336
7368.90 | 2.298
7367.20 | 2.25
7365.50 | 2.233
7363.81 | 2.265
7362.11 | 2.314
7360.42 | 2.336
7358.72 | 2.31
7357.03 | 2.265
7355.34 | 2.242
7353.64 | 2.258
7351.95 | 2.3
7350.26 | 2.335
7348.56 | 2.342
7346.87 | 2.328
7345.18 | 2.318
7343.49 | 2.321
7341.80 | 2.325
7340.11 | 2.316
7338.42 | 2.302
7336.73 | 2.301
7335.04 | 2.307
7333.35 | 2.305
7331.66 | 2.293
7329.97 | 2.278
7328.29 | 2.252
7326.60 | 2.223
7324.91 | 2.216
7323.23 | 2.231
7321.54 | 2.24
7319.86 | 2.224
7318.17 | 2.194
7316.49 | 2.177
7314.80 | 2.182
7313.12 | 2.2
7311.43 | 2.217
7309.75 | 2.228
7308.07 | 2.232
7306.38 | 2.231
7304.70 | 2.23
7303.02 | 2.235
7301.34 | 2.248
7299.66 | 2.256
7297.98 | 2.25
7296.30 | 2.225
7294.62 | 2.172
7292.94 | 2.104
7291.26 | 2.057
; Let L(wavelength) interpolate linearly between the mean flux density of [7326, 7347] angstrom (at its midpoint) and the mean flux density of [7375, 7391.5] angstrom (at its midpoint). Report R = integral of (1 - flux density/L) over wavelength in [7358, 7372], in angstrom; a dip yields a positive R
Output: 0.0 angstrom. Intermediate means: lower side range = 2.3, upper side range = 2.28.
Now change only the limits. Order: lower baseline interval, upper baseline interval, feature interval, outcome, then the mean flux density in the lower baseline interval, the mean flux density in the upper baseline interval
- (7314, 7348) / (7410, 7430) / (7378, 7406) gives -0.6 angstrom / 2.27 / 2.21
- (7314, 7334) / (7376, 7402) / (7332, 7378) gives -1.0 angstrom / 2.23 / 2.28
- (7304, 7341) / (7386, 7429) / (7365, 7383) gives -0.4 angstrom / 2.24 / 2.25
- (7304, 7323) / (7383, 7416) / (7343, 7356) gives -0.4 angstrom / 2.21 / 2.27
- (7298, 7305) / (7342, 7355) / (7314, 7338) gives 0.4 angstrom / 2.25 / 2.31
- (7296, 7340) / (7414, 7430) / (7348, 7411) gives -1.8 angstrom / 2.24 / 2.2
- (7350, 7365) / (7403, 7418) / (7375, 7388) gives -0.1 angstrom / 2.29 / 2.24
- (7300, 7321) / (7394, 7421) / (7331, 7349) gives -0.7 angstrom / 2.22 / 2.25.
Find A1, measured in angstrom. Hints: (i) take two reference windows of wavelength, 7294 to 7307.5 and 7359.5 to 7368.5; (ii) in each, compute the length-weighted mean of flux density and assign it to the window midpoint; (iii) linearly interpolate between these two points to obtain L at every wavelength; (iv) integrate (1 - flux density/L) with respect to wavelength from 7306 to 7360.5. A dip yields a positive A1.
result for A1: -0.3 angstrom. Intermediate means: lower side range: 2.23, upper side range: 2.28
